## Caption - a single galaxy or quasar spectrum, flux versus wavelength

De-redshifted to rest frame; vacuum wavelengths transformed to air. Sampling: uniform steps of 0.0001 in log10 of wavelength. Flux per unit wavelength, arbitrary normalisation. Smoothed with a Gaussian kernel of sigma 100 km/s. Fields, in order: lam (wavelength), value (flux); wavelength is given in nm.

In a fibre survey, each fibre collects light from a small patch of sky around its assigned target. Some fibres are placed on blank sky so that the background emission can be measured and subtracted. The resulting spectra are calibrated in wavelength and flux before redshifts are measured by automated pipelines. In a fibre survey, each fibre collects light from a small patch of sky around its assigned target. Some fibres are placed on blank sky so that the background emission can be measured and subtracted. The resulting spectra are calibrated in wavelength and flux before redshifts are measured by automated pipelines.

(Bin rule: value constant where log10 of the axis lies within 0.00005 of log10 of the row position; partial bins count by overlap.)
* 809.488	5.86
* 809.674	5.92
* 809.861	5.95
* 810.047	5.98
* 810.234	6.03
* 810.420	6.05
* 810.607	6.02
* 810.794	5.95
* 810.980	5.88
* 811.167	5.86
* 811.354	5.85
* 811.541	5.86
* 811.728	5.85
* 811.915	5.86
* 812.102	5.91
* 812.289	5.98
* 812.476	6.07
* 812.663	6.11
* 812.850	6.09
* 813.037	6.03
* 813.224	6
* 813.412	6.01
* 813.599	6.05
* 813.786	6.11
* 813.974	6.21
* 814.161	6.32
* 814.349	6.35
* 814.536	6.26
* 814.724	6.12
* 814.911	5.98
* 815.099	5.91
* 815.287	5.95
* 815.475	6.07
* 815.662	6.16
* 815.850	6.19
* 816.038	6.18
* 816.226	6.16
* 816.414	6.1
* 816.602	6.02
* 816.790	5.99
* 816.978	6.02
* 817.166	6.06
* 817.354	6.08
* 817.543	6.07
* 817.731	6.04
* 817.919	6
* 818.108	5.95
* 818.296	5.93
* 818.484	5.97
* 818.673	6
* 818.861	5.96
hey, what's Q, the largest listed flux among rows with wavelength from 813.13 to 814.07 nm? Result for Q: 6.21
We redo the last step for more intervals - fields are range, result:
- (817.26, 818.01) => 6.08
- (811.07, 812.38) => 5.98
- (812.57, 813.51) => 6.11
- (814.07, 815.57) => 6.35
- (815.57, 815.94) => 6.19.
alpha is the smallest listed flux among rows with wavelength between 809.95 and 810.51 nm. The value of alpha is 5.98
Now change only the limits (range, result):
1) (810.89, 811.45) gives 5.85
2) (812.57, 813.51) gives 6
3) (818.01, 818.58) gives 5.93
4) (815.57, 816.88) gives 5.99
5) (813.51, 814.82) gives 6.05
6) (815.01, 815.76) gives 5.91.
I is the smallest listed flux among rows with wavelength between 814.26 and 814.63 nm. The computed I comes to 6.26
